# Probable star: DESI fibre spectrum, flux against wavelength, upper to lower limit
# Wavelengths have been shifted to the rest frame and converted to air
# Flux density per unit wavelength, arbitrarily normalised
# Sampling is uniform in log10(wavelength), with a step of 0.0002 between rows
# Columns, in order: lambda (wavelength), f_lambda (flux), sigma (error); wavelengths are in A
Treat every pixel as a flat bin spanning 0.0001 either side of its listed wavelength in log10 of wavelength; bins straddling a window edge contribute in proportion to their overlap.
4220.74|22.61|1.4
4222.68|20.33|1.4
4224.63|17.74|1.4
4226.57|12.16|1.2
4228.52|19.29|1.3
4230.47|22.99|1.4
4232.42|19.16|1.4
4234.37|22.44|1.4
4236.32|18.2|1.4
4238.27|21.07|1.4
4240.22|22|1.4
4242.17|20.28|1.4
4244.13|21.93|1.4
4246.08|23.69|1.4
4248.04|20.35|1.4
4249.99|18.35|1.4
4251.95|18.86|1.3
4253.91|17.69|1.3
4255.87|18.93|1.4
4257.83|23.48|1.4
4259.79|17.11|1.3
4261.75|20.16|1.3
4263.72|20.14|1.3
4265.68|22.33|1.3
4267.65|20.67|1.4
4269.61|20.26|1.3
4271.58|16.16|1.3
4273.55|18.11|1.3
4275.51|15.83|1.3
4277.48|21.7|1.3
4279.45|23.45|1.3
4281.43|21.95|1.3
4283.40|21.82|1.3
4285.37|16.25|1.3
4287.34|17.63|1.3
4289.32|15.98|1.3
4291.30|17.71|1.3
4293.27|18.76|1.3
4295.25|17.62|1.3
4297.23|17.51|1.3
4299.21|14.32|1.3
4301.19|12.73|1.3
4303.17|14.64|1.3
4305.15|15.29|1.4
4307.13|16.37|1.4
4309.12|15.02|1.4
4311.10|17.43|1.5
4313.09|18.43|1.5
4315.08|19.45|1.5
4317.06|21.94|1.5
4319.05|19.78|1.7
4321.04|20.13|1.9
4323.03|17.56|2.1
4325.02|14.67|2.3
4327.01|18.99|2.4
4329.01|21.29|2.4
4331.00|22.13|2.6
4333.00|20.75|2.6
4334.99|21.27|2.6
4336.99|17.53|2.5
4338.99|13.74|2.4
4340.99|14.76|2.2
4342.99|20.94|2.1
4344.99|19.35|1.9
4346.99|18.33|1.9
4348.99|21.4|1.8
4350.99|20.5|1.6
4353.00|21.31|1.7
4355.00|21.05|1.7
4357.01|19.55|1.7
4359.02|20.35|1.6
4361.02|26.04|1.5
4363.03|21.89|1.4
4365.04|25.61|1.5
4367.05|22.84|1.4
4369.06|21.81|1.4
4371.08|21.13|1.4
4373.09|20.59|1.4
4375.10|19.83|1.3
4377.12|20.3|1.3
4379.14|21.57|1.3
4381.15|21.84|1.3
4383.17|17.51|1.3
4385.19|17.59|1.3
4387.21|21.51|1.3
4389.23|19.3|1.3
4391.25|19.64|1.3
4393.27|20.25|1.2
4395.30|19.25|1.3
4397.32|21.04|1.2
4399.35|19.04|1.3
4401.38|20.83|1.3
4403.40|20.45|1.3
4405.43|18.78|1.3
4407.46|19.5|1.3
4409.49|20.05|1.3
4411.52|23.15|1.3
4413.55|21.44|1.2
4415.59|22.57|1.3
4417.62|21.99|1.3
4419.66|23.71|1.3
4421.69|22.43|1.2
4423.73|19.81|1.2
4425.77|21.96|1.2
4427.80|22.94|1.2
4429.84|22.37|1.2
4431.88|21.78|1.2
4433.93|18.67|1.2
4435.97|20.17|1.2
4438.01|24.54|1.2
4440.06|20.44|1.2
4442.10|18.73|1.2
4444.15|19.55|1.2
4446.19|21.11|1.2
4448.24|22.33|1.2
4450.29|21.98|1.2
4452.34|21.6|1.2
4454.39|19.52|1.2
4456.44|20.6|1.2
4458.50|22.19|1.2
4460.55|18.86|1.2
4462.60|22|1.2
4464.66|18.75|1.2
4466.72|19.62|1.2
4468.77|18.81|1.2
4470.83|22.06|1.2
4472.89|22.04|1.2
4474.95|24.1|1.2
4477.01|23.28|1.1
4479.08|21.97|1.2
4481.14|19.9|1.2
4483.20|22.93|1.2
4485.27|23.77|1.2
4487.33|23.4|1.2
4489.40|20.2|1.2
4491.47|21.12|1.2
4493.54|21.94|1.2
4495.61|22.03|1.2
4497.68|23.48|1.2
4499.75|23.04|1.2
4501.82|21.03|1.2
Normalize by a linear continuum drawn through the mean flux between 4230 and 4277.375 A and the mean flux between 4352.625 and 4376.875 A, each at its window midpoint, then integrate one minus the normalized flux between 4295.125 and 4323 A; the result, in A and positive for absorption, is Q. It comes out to 4.96 A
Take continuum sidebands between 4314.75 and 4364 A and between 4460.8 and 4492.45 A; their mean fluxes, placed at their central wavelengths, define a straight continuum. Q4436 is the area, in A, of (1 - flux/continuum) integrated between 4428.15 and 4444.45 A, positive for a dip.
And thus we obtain 0.1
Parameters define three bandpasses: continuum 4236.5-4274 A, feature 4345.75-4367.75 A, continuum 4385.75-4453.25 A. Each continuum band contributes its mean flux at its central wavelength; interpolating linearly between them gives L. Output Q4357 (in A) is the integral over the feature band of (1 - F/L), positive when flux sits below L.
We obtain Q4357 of -1.1 A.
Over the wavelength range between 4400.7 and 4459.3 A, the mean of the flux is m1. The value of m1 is 21.2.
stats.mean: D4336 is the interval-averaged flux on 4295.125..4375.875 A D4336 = 19.2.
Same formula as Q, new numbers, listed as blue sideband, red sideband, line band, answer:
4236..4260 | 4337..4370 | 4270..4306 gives 4.8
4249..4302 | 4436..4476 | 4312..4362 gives -0.4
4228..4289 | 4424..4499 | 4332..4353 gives 1.7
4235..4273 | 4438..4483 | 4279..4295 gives 1.0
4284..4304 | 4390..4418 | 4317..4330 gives -1.1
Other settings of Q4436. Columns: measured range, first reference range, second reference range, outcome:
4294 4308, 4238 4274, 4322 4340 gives 2.7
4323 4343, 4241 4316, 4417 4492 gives 1.1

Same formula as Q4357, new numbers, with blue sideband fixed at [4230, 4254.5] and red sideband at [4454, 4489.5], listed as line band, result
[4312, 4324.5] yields 0.9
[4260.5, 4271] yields 0.1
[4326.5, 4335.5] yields 0.0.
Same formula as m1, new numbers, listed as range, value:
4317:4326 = 18.5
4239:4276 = 19.9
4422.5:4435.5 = 21.2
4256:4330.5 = 18.5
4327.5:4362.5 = 20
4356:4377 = 21.9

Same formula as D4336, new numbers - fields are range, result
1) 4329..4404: 20.4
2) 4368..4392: 20.2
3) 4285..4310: 16.1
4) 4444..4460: 21.1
